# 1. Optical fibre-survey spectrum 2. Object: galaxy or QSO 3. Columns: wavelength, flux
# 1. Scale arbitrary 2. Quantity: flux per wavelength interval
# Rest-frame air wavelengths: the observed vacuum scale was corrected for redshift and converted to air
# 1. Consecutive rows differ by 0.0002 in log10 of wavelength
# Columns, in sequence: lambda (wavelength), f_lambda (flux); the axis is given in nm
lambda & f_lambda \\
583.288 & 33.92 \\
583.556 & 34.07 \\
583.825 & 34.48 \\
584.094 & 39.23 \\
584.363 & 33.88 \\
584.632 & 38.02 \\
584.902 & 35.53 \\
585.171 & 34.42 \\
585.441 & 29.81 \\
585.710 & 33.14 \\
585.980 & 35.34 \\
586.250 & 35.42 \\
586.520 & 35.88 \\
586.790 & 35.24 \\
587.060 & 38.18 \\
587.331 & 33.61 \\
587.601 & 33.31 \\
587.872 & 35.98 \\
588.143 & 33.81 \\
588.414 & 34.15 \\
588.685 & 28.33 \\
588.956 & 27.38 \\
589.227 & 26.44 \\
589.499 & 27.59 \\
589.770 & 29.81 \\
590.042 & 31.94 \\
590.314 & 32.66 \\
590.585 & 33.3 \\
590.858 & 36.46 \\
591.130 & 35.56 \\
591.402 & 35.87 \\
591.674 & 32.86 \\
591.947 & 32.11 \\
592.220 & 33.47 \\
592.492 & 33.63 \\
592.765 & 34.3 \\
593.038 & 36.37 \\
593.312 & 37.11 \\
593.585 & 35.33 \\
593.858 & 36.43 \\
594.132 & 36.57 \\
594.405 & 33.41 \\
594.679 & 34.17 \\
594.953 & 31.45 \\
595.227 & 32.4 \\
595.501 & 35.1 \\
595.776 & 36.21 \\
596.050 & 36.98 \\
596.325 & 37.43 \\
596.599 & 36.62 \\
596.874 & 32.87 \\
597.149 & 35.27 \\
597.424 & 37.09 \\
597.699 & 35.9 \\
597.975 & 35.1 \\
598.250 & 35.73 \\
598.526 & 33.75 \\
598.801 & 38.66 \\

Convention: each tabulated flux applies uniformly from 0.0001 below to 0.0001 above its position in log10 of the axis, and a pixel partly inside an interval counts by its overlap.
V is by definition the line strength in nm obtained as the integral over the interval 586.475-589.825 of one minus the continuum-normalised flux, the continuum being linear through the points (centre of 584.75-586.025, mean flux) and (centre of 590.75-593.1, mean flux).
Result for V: 0.17 nm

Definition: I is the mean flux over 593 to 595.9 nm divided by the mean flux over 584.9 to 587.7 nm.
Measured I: 1.0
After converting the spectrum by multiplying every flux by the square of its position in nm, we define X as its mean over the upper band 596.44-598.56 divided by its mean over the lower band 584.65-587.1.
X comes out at 1.06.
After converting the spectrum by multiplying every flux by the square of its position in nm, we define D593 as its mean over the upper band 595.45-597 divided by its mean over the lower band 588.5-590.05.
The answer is 1.3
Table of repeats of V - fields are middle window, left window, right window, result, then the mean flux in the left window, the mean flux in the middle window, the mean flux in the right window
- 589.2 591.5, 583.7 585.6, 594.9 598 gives 0.181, 35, 32.4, 35.3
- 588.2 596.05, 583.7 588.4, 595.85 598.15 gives 0.488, 35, 33.3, 35.9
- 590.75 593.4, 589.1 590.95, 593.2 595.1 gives -0.142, 31.1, 34.7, 34.9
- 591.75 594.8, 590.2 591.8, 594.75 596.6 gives -0.001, 34.5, 34.8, 35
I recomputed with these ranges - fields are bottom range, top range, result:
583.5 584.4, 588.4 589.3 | 0.80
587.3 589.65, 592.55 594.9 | 1.13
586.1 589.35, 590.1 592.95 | 1.03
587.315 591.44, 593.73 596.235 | 1.08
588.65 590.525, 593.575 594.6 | 1.20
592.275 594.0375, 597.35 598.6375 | 1.00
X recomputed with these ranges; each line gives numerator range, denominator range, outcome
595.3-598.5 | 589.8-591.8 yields 1.08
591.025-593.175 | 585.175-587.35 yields 1.01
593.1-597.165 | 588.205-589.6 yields 1.24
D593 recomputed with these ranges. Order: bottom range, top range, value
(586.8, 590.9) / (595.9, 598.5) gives 1.14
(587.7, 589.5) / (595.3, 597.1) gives 1.19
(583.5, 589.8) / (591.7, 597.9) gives 1.07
